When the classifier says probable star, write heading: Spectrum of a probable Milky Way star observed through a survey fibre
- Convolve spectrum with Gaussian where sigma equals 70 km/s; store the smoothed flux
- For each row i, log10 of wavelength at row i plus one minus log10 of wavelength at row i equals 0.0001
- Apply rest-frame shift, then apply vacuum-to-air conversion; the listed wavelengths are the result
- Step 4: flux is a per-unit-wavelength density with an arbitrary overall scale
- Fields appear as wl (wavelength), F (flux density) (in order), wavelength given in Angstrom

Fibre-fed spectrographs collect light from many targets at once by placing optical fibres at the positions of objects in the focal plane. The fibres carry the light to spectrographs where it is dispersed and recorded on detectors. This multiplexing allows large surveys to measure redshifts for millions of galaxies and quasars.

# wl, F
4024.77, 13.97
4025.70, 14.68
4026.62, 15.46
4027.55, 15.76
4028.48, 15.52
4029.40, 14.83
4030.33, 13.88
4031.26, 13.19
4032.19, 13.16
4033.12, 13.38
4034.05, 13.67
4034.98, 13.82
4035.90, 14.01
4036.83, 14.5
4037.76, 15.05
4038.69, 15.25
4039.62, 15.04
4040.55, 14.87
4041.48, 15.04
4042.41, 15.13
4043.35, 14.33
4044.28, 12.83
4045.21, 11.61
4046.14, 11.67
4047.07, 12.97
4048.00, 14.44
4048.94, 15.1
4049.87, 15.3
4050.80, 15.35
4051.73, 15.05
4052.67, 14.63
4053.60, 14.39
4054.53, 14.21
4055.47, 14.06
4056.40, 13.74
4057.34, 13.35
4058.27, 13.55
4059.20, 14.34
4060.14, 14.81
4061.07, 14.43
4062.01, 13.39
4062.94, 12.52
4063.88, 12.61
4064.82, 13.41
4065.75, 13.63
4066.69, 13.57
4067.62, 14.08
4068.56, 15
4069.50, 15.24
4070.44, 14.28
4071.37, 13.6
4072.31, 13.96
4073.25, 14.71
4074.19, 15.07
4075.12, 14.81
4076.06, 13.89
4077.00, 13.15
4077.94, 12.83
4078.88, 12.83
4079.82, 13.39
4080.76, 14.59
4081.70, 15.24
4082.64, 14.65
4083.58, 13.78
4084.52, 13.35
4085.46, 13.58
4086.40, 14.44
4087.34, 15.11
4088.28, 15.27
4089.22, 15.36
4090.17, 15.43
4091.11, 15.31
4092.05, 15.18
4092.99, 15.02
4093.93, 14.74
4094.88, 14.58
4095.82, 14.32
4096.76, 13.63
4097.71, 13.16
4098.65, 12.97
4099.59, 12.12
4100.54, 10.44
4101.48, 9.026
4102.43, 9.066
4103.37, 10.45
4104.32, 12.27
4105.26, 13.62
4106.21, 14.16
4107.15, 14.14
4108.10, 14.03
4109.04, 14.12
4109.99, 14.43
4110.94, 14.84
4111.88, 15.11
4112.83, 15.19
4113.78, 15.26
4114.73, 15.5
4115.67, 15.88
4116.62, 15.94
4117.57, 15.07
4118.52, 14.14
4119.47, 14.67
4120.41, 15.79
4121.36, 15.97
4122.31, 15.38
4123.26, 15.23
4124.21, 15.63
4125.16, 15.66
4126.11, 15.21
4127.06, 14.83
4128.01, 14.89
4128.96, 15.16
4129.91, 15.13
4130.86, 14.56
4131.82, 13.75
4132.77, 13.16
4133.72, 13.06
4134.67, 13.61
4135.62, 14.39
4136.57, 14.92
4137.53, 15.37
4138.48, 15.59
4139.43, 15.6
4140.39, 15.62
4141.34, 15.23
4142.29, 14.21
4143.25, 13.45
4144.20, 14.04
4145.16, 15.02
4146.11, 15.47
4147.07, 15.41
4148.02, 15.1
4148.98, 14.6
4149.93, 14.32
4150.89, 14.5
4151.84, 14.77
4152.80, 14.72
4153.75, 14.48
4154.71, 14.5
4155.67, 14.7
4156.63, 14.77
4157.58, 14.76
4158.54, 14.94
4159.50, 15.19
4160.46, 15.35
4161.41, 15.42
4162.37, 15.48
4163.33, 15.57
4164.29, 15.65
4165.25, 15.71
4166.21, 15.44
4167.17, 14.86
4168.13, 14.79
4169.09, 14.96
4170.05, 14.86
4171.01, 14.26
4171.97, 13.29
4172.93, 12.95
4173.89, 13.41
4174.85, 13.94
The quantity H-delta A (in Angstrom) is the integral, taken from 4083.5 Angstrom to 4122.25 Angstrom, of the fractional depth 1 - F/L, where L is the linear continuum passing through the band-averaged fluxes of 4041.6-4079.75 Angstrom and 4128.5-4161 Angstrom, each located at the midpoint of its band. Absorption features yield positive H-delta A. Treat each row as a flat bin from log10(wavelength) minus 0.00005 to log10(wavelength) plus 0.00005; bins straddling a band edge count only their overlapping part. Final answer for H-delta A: 0.7 Angstrom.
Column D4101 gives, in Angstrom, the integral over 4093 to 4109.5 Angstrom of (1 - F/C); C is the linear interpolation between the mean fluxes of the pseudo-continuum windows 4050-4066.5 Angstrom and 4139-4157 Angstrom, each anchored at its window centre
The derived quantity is 1.77 Angstrom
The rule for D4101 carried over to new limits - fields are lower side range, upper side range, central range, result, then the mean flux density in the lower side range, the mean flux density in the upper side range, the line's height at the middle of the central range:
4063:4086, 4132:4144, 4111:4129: -1.2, 13.9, 14.5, 14.3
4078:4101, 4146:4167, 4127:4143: 0.1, 14.1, 15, 14.7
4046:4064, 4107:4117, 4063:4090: 0.5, 14.1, 15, 14.4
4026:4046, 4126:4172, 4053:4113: 2.7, 14.3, 14.8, 14.5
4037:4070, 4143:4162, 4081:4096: -0.4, 14.1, 14.8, 14.4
